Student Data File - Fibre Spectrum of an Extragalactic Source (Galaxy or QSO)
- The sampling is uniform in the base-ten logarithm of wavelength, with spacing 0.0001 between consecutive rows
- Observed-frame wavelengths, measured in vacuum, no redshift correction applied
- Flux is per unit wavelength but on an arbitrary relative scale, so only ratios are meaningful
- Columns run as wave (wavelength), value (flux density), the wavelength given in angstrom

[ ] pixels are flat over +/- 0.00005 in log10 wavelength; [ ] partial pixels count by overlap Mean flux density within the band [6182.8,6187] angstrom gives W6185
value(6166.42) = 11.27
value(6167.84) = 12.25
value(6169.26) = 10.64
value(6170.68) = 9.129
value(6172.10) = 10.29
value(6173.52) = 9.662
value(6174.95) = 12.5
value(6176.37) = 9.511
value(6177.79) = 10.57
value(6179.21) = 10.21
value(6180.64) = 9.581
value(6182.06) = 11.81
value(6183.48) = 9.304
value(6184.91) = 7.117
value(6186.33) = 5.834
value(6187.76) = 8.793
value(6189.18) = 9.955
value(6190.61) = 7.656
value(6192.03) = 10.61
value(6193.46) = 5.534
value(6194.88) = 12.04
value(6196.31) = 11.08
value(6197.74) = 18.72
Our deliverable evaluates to 7.42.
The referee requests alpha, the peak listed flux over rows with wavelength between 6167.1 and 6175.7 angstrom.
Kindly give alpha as 12.5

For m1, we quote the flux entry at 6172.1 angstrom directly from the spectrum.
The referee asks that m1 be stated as 10.29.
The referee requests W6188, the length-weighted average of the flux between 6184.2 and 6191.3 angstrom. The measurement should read 7.87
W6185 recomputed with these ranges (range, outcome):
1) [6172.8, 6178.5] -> 10.6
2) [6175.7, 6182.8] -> 10.3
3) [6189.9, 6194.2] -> 7.98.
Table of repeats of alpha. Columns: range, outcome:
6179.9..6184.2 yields 11.81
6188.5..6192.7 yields 10.61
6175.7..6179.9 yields 10.57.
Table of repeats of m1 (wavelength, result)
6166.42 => 11.27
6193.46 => 5.534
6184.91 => 7.117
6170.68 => 9.129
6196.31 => 11.08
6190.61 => 7.656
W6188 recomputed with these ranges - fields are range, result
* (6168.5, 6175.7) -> 10.4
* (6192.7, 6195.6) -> 8.81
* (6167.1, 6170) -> 11.4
